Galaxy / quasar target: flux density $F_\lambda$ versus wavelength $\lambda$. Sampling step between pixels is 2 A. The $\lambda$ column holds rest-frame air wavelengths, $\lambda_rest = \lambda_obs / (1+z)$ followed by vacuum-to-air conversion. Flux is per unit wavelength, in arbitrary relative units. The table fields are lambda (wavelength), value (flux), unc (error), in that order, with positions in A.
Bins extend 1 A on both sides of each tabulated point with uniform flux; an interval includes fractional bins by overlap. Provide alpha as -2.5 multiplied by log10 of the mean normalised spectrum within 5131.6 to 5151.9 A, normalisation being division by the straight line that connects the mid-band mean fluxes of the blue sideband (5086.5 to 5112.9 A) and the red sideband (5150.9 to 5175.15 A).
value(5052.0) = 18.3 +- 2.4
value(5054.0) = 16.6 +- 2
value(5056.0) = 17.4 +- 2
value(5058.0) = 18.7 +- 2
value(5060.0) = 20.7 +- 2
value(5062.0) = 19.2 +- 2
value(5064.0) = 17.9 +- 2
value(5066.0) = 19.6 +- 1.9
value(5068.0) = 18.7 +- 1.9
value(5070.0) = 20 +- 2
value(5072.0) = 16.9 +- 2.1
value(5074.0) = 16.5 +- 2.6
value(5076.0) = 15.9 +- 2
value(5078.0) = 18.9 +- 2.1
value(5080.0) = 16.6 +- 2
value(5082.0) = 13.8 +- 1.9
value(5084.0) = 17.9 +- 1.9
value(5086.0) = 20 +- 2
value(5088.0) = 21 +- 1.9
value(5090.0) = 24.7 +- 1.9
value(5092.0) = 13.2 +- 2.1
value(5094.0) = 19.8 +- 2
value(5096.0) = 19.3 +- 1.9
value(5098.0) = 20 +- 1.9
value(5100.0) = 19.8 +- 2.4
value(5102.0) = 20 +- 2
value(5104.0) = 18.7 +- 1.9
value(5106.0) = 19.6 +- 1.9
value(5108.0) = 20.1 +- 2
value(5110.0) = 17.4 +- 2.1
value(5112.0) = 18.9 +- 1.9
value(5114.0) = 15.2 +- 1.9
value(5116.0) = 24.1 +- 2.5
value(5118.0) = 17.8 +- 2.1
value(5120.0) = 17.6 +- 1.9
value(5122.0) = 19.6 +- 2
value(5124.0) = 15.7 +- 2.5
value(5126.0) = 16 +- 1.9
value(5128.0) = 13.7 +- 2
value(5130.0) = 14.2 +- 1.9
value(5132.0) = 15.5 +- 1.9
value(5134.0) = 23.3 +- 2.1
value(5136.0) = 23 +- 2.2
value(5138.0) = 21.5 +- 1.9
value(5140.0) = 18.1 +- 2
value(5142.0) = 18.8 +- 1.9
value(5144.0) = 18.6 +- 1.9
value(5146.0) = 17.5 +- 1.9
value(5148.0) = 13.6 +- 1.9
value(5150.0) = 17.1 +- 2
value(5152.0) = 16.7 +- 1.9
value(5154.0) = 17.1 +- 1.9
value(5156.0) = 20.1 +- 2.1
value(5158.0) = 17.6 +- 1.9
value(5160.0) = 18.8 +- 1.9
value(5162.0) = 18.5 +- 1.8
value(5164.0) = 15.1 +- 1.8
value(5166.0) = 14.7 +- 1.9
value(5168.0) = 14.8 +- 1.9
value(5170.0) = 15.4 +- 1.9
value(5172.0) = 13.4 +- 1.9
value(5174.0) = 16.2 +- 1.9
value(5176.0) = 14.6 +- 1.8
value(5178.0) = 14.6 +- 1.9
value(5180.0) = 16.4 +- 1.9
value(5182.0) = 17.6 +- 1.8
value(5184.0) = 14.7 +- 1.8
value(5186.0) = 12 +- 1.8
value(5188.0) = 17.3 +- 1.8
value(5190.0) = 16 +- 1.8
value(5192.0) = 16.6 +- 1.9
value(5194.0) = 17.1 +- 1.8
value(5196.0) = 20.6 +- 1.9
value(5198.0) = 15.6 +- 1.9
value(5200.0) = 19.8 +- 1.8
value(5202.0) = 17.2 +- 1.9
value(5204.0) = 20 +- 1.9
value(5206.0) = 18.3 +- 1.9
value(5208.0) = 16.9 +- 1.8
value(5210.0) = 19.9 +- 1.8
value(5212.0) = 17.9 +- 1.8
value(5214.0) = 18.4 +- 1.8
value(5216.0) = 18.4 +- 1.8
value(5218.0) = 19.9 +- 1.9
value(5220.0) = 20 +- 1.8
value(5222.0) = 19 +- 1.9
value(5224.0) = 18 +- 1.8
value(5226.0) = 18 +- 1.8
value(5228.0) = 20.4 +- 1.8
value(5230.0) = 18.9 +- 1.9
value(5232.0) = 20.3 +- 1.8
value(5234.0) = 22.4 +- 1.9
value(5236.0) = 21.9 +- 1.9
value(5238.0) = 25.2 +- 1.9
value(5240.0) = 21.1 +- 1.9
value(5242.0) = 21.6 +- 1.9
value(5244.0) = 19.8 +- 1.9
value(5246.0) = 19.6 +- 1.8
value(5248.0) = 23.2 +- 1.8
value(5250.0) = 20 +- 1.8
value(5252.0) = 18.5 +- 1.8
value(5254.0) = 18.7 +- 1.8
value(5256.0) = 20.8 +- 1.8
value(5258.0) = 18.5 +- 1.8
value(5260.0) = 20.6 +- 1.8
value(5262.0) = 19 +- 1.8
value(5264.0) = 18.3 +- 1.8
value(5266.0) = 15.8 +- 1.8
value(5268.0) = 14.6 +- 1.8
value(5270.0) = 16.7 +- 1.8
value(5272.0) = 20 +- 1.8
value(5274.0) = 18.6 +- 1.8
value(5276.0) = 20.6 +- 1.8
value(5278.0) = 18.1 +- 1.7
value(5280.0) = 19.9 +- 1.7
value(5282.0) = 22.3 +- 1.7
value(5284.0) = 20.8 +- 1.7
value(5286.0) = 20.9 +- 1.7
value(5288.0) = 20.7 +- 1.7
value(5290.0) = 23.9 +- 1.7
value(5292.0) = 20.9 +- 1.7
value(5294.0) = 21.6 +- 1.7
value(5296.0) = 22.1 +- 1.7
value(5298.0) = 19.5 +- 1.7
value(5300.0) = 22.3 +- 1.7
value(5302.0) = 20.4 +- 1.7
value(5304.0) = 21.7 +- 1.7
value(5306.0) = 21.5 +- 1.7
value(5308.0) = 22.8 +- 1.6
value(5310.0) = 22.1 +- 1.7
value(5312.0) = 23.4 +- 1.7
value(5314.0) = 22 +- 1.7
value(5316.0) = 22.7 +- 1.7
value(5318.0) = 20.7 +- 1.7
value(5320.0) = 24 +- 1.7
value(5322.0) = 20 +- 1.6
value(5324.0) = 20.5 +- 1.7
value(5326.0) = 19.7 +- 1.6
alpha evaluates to -0.07 mag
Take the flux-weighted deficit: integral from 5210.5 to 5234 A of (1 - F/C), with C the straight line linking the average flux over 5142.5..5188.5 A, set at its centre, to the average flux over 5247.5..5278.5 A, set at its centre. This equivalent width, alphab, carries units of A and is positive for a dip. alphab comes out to -1.9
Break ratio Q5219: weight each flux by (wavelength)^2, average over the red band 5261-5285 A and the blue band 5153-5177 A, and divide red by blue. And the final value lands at 1.19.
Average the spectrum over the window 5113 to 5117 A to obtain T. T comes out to 19.6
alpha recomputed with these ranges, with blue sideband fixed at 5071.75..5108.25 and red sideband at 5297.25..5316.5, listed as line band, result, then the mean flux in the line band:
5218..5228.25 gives 0.083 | 19.1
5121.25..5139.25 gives 0.067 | 18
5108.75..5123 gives 0.016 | 18.7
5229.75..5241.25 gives -0.053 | 21.8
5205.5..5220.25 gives 0.098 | 18.7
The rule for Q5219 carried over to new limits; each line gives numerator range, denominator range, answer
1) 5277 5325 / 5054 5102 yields 1.26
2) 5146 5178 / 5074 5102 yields 0.90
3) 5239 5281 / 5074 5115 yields 1.11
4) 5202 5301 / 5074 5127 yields 1.14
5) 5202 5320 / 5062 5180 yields 1.20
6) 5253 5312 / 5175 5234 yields 1.17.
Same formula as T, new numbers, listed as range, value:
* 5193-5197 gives 18.9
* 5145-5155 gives 16.4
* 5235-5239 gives 23.5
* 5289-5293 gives 22.4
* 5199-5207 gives 18.8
